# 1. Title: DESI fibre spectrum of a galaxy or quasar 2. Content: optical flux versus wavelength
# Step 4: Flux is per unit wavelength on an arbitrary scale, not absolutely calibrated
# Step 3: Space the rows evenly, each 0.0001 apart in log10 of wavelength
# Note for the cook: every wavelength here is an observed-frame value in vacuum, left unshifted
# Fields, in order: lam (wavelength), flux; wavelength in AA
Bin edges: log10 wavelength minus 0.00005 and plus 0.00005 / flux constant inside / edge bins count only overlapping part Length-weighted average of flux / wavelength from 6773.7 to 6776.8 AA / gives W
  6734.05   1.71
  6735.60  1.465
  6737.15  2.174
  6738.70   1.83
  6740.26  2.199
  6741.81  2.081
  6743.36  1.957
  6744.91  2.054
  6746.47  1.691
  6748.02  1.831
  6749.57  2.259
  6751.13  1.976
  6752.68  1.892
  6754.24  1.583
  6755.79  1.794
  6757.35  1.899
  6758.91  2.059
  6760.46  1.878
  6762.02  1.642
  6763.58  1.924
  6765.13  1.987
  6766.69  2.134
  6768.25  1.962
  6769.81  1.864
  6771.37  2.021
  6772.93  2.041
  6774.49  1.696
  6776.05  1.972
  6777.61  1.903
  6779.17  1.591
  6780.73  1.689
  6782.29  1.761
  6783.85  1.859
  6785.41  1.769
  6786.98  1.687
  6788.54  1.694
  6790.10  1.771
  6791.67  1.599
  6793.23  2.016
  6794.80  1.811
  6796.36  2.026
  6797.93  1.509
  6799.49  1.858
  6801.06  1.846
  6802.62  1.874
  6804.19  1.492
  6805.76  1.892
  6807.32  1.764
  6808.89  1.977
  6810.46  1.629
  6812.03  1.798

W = 1.83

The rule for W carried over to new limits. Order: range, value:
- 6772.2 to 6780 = 1.84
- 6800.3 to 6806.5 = 1.77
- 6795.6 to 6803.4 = 1.82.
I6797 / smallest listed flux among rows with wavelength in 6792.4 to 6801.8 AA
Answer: 1.509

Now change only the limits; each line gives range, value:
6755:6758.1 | 1.794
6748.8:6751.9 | 1.976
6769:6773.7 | 1.864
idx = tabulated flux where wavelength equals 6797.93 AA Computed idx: 1.509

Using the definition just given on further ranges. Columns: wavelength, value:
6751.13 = 1.976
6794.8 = 1.811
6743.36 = 1.957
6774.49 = 1.696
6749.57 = 2.259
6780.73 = 1.689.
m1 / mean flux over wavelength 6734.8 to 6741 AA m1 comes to 1.91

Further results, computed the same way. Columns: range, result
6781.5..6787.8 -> 1.77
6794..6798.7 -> 1.78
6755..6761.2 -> 1.91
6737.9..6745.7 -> 2.02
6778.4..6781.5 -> 1.64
